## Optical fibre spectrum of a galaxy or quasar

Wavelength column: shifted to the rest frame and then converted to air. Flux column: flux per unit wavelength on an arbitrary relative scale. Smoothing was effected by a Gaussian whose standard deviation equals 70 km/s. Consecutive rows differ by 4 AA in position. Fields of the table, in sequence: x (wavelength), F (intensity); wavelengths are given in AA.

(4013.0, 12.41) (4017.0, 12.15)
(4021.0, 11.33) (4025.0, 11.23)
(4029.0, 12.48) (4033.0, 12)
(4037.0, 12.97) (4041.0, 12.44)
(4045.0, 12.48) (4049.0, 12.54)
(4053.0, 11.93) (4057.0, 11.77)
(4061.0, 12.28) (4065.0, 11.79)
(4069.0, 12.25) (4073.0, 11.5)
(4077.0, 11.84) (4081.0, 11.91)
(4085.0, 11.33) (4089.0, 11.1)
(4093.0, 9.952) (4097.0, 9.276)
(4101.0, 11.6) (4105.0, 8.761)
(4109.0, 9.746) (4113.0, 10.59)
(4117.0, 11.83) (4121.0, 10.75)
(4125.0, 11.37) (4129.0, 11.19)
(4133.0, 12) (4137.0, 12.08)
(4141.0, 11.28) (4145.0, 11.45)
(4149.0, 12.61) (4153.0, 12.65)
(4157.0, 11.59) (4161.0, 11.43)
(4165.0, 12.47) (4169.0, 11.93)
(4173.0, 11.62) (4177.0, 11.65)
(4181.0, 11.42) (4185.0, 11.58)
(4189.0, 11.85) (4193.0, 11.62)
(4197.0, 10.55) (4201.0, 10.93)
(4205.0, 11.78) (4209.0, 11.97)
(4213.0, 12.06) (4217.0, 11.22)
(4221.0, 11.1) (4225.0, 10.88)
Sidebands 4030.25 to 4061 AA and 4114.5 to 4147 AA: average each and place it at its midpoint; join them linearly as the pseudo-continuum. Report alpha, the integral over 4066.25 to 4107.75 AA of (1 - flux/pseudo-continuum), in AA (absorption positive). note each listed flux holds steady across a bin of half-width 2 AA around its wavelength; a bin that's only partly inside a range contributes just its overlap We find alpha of 3.4 AA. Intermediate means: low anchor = 12.3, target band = 10.9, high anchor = 11.5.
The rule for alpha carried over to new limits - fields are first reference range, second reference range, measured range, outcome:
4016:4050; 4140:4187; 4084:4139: 5.2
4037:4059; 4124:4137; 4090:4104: 2.0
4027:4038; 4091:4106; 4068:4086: -1.7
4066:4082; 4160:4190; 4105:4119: 1.6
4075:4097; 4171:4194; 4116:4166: -1.5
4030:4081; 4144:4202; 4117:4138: 0.7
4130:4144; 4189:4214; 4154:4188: -0.4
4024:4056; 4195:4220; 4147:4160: -0.6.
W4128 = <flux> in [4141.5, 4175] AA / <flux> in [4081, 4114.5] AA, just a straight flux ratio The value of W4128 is 1.15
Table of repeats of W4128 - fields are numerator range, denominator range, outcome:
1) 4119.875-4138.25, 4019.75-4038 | 0.96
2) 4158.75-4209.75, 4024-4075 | 0.95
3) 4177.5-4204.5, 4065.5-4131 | 1.04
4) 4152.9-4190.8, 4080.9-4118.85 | 1.12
